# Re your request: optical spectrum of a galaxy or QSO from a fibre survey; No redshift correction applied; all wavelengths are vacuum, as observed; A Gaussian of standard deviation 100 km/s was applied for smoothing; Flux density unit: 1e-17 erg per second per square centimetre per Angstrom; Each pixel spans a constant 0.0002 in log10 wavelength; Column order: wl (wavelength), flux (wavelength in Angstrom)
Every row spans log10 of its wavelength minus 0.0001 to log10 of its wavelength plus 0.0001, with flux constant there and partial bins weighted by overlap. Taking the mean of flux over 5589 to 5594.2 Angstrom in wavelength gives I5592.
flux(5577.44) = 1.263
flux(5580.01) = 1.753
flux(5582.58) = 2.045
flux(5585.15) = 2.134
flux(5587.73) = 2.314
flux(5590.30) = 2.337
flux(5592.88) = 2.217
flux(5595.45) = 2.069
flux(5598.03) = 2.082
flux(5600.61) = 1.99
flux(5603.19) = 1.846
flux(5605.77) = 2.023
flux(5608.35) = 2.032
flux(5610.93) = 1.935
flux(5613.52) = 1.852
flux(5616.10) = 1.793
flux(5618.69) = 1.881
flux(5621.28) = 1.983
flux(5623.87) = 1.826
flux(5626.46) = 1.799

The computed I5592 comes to 2.28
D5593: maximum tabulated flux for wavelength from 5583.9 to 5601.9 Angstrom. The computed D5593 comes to 2.337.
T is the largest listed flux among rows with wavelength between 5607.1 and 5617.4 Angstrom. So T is 2.032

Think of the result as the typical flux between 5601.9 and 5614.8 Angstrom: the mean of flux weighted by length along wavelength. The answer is 1.94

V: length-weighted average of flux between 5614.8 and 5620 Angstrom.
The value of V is 1.84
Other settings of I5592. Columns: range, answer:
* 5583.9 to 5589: 2.22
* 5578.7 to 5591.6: 2.11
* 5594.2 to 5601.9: 2.05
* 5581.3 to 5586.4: 2.09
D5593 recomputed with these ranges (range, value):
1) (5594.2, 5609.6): 2.082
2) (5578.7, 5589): 2.314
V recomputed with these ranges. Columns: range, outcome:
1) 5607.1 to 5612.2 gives 1.98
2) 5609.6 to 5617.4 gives 1.86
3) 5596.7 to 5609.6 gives 1.99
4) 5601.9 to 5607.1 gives 1.94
